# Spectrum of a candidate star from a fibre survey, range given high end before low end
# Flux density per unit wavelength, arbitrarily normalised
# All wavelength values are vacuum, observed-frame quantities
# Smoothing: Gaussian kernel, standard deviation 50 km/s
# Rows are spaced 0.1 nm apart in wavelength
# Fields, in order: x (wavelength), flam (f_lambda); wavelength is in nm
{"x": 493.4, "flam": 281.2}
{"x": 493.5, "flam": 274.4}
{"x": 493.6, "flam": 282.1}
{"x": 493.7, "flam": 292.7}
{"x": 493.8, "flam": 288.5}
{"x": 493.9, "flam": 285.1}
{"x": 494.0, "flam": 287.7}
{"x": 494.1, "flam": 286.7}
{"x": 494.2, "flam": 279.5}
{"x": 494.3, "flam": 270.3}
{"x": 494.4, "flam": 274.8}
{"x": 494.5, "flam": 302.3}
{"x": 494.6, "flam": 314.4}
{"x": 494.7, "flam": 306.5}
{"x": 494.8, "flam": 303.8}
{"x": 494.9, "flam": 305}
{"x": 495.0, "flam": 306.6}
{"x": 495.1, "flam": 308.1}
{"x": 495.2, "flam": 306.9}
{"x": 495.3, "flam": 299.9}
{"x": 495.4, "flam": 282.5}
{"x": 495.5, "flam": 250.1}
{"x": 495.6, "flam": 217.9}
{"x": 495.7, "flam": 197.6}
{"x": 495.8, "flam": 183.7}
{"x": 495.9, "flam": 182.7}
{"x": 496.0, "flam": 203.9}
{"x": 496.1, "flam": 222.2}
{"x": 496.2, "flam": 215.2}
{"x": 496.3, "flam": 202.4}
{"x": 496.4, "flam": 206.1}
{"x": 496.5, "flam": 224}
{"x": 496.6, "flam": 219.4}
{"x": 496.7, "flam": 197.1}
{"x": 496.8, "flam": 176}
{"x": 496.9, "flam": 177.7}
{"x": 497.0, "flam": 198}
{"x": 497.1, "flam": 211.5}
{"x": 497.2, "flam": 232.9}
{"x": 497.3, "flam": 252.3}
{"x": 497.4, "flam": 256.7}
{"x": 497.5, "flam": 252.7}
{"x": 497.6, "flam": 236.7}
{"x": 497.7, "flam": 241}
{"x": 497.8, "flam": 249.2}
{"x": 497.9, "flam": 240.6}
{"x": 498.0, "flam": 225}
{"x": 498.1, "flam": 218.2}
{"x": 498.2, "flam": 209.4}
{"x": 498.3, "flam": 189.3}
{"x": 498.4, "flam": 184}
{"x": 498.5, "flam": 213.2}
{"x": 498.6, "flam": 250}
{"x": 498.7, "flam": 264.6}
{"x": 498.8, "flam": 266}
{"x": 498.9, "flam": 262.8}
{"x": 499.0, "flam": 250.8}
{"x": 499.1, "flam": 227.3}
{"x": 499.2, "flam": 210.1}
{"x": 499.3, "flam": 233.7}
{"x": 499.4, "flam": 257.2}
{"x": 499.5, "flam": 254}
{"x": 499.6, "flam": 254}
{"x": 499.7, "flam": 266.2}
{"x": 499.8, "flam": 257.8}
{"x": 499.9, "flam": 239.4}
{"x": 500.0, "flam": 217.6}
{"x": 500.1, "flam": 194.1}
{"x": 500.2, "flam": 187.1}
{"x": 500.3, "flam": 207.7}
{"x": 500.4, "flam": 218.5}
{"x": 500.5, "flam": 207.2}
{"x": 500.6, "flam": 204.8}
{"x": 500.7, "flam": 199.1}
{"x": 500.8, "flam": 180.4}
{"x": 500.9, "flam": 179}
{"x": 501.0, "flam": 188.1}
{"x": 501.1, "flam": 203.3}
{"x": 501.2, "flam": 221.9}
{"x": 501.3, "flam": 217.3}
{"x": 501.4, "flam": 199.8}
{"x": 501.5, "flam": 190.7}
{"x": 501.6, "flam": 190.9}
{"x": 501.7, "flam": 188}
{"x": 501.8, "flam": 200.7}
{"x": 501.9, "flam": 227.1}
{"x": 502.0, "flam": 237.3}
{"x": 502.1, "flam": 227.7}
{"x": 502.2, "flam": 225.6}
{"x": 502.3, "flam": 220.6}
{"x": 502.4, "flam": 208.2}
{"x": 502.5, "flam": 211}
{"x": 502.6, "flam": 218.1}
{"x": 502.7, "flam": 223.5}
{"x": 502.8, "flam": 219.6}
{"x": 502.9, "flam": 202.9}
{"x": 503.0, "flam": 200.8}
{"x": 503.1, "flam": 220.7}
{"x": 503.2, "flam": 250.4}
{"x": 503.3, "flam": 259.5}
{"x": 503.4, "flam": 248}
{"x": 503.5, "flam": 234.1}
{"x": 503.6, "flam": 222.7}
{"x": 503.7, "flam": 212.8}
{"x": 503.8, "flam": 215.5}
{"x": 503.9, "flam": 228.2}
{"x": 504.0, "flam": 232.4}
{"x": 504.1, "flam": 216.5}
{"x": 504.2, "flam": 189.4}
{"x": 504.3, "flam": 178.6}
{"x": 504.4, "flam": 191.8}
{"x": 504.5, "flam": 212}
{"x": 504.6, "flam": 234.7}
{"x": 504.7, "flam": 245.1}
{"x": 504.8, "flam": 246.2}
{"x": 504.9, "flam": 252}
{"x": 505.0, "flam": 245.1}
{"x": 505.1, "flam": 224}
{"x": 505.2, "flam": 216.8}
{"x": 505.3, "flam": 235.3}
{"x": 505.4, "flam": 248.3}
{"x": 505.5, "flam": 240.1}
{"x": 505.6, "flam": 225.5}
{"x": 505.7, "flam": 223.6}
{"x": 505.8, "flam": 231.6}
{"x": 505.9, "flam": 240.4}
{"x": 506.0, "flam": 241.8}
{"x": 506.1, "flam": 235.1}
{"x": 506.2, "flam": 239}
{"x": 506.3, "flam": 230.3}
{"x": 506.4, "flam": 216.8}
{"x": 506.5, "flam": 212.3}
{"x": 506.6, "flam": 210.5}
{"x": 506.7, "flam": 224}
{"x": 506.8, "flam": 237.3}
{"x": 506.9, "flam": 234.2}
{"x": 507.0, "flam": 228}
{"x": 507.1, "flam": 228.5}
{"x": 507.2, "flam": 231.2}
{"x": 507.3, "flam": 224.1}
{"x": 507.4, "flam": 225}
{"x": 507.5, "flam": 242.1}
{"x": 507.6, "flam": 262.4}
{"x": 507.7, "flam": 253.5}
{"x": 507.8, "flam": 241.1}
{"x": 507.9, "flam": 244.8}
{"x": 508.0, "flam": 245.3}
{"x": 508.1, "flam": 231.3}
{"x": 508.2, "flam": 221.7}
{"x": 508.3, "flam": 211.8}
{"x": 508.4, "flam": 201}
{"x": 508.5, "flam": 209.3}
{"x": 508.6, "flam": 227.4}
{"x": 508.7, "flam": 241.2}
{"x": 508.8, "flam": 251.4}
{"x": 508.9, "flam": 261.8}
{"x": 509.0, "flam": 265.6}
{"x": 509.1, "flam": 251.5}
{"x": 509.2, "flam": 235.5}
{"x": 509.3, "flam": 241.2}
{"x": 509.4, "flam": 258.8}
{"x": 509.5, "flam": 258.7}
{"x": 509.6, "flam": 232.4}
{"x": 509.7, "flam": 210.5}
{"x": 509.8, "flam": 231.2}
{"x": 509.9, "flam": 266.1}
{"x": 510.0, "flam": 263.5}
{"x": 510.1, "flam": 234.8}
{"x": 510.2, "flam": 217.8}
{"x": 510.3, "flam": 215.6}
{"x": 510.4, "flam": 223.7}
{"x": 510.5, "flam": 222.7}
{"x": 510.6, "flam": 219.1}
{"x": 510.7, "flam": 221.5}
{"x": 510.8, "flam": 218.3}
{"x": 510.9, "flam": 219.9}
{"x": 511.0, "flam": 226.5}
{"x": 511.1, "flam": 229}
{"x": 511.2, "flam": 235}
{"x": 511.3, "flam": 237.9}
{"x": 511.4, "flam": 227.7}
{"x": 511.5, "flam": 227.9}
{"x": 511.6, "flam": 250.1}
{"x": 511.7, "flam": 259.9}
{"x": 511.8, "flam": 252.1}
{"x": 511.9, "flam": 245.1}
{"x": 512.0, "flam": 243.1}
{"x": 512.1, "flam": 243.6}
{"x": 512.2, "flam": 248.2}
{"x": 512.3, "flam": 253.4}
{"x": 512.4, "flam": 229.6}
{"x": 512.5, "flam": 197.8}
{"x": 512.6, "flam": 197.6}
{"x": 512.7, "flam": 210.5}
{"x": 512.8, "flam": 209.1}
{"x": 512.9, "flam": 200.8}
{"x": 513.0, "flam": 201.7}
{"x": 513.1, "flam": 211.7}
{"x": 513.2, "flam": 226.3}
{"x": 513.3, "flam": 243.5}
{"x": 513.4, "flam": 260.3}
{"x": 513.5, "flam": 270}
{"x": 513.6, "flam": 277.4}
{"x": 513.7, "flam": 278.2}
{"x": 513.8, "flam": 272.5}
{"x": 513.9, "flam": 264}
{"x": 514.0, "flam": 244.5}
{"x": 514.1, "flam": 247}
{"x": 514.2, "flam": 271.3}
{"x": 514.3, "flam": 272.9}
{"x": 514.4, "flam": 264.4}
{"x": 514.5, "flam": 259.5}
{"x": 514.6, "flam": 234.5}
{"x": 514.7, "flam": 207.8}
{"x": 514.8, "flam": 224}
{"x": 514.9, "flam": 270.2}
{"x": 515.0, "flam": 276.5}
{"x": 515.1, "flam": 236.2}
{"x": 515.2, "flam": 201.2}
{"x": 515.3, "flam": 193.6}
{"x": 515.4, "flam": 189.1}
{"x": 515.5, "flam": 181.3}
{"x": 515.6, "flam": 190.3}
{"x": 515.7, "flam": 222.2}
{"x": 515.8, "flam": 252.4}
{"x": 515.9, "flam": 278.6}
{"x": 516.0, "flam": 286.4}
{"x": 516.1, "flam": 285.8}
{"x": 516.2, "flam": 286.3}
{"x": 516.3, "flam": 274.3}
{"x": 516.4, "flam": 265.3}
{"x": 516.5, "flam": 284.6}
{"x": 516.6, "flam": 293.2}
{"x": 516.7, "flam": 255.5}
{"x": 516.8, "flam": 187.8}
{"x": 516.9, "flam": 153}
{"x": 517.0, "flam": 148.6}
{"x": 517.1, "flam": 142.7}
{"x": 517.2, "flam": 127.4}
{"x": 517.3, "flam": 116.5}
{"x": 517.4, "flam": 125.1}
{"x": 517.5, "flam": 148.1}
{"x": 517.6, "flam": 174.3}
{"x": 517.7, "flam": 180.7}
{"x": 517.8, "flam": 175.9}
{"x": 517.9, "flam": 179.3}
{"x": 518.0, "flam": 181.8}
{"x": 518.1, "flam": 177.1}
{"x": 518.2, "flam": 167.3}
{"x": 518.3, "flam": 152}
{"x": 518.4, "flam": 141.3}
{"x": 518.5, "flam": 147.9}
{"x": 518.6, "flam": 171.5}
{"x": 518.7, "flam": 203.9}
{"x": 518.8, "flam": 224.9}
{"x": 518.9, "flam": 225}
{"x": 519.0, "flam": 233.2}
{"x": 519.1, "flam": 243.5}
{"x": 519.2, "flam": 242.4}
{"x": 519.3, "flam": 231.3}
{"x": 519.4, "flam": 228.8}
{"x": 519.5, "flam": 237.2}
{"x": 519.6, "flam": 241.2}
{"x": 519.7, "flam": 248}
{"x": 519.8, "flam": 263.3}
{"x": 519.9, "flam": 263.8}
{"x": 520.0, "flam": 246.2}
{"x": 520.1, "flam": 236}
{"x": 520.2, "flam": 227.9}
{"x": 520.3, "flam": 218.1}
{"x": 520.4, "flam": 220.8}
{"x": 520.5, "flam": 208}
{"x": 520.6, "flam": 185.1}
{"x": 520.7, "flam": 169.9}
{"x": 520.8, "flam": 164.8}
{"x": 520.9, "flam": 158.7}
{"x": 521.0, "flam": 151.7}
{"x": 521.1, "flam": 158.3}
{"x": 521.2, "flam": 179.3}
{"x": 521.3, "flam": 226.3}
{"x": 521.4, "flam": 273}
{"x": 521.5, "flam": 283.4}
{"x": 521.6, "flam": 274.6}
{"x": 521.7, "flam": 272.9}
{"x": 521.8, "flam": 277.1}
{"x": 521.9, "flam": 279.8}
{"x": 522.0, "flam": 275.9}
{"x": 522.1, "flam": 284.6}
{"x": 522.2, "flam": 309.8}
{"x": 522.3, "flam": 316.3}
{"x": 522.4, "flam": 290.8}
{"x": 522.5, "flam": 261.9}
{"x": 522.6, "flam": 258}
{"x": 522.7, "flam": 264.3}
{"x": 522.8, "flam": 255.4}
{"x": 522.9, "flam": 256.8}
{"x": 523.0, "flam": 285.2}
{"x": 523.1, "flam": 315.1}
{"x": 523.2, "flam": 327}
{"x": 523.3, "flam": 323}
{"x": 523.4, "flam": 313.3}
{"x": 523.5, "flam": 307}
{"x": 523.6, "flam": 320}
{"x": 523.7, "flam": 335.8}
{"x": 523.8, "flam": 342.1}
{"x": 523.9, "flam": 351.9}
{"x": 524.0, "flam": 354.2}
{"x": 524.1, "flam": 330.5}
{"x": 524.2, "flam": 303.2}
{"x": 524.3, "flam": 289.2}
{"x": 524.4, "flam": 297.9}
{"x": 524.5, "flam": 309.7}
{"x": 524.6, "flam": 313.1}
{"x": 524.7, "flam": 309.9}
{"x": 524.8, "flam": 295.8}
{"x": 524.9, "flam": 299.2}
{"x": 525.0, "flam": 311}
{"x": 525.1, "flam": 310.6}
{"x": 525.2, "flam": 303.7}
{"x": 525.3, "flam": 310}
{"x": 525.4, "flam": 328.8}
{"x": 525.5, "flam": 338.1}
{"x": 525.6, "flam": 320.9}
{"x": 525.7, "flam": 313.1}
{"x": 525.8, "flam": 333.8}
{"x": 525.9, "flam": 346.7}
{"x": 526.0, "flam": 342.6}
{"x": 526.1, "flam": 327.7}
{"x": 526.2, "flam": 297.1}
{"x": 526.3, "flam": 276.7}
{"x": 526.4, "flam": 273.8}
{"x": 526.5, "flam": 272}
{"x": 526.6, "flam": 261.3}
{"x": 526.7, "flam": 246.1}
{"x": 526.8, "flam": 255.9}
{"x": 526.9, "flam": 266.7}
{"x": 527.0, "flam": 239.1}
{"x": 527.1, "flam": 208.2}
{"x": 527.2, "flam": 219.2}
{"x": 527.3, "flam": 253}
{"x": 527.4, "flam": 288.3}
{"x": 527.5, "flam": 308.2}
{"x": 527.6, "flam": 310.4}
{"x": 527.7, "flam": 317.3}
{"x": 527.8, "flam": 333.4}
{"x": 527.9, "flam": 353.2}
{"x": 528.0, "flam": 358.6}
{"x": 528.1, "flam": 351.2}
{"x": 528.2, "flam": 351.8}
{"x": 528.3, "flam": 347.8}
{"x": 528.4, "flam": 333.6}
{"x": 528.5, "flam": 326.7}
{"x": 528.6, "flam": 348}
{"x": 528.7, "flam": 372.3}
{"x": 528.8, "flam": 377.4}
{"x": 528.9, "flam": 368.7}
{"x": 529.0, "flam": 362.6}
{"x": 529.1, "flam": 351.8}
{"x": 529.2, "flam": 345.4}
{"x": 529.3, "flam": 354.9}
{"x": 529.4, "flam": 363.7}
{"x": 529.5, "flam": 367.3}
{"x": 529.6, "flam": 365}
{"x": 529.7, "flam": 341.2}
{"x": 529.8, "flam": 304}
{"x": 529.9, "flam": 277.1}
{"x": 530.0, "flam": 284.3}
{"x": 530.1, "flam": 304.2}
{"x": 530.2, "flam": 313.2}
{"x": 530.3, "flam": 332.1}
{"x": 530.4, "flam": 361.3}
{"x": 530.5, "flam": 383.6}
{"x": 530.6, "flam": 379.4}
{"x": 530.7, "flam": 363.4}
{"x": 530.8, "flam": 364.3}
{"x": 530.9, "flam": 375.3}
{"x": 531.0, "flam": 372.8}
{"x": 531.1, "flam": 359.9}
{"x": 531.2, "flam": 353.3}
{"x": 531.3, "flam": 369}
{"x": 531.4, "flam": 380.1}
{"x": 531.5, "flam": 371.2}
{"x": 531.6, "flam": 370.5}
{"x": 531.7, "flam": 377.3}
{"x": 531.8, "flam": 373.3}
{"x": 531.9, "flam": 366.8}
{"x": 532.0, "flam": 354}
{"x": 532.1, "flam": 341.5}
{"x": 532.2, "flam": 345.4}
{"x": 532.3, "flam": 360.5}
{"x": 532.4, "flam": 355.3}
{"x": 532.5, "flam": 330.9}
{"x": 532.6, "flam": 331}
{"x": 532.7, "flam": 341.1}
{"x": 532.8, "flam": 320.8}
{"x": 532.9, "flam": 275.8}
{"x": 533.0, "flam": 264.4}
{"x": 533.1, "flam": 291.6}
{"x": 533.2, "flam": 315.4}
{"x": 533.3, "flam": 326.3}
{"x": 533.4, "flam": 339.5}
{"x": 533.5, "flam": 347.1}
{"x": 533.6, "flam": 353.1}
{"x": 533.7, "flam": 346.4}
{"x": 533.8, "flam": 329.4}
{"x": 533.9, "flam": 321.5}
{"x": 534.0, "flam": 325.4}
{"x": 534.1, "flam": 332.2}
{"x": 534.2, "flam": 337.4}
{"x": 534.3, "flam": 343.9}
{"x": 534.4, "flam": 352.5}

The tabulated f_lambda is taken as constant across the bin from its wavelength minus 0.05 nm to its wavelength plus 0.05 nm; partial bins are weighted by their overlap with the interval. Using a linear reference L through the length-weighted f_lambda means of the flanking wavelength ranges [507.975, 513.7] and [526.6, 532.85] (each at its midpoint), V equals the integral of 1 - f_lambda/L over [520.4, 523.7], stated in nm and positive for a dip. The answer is 0.41 nm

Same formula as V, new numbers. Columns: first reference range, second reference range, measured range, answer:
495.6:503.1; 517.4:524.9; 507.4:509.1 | -0.06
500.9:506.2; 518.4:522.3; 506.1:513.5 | -0.28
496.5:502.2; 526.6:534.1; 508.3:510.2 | 0.12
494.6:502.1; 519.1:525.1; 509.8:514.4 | 0.24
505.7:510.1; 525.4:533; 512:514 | 0.17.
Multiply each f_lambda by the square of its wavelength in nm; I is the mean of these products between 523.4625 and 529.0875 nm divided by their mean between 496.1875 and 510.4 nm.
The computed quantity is 1.51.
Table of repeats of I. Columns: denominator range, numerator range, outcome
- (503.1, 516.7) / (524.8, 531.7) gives 1.48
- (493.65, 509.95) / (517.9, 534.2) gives 1.40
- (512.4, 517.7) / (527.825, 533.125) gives 1.63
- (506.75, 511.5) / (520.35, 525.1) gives 1.24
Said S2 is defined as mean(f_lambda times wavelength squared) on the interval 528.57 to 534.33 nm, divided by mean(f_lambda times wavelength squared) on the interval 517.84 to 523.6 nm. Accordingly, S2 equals 1.51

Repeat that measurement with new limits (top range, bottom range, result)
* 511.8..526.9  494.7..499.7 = 1.15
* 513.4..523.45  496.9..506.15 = 1.11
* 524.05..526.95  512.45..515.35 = 1.33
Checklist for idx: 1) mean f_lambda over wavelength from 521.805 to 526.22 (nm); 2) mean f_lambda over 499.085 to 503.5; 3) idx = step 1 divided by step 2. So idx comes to 1.4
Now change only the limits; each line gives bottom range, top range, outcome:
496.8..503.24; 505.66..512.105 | 1.06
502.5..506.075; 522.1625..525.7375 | 1.36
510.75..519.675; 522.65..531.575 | 1.44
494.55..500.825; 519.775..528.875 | 1.23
